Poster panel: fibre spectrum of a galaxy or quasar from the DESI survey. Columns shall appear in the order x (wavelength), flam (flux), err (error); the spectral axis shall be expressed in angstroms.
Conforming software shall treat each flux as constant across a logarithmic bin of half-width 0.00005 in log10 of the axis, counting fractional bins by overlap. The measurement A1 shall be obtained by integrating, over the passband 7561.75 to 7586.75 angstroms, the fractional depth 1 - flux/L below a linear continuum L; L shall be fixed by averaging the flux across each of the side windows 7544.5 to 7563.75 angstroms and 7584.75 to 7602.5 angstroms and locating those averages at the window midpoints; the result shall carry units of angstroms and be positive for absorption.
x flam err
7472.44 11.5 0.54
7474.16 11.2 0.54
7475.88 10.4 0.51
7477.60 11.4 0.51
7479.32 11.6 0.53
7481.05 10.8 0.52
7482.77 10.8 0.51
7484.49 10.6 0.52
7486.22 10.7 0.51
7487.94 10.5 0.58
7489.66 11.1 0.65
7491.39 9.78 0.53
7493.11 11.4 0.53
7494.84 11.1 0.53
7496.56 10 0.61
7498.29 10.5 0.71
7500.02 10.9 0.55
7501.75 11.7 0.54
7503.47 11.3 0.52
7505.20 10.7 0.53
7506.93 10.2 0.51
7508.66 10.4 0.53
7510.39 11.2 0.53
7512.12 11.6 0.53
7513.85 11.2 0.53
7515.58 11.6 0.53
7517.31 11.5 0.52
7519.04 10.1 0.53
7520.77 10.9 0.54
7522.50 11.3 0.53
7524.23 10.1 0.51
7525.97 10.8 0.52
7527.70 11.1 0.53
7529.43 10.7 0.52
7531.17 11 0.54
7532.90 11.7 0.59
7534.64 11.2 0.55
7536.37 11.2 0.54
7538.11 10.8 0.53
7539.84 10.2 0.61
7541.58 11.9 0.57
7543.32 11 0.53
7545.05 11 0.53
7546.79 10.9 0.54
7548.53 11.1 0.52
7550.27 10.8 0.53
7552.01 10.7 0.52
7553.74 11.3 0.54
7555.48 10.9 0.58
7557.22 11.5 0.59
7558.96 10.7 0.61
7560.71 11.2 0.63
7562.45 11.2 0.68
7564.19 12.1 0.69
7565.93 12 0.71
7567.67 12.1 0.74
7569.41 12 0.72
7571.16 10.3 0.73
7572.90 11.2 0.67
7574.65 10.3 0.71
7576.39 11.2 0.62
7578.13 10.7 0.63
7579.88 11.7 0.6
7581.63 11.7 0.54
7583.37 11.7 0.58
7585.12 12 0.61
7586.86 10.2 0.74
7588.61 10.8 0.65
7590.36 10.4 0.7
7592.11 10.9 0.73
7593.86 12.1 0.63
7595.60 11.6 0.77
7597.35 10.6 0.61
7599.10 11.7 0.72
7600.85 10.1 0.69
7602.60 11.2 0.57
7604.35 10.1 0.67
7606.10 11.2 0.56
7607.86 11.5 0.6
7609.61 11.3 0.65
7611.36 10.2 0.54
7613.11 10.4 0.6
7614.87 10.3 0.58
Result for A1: -0.8 angstroms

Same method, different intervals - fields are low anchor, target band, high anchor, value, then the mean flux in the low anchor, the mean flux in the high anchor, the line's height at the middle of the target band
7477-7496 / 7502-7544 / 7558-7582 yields 0.2 angstroms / 10.9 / 11.3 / 11.1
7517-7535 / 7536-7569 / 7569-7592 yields -0.6 angstroms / 10.9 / 11.1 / 11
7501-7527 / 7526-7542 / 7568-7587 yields 0.0 angstroms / 11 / 11.2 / 11.1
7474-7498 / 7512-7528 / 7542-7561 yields -0.1 angstroms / 10.8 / 11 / 10.9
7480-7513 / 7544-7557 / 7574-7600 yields 0.1 angstroms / 10.8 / 11.2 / 11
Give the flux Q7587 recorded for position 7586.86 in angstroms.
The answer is 10.2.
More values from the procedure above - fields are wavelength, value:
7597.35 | 10.6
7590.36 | 10.4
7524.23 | 10.1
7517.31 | 11.5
